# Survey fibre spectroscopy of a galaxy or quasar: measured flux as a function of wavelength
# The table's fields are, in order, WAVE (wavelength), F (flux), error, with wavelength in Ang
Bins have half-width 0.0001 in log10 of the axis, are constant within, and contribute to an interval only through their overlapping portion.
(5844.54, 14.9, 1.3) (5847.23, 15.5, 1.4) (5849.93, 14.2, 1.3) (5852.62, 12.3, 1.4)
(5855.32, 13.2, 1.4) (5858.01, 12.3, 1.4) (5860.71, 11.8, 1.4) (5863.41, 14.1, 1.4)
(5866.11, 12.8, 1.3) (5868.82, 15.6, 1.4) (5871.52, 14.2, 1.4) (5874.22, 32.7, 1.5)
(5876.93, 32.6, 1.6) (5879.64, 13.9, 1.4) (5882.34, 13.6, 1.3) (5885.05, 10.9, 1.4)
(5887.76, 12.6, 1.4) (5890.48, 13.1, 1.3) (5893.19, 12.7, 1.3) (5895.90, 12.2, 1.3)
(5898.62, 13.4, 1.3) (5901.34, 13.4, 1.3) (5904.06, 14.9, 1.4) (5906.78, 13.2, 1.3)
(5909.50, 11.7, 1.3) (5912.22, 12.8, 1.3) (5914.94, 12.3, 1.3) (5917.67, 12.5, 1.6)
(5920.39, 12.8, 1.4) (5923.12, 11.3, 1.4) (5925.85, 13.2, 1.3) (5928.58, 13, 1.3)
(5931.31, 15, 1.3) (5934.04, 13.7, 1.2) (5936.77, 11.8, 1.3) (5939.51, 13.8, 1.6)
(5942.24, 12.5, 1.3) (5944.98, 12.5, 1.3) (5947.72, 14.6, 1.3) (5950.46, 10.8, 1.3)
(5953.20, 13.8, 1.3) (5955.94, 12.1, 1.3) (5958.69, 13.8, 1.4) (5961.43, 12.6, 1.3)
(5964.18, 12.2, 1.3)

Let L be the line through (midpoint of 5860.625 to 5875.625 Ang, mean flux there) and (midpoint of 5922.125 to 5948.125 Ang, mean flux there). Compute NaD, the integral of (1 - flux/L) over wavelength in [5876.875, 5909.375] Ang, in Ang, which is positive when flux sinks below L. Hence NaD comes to 3.95 Ang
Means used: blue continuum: 17.3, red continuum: 13.1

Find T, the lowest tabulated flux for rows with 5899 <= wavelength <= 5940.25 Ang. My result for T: 11.3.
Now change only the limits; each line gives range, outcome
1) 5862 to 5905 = 10.9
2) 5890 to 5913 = 11.7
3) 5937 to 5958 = 10.8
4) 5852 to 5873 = 11.8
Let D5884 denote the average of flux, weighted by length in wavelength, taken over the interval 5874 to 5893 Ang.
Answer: 17.3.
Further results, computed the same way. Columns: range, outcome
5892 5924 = 12.8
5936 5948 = 13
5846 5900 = 15.2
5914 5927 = 12.4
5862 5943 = 14.4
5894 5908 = 13.4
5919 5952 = 12.9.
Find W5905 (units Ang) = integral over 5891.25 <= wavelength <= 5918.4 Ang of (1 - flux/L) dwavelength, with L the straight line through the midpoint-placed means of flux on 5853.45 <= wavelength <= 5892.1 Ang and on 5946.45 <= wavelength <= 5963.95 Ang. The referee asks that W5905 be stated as 3.3 Ang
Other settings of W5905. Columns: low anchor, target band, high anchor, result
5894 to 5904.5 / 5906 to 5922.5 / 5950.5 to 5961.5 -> 0.9 Ang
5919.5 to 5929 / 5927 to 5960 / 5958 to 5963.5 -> -0.9 Ang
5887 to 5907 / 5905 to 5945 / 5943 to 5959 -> 0.5 Ang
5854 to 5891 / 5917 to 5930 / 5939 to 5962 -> 1.3 Ang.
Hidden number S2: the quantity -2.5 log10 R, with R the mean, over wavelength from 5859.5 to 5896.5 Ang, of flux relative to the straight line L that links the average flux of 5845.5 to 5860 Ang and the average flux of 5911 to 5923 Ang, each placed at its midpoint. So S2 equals -0.22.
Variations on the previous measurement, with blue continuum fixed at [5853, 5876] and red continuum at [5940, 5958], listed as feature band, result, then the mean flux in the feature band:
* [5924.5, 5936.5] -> 0.00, 13.6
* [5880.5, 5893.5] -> 0.20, 12.6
